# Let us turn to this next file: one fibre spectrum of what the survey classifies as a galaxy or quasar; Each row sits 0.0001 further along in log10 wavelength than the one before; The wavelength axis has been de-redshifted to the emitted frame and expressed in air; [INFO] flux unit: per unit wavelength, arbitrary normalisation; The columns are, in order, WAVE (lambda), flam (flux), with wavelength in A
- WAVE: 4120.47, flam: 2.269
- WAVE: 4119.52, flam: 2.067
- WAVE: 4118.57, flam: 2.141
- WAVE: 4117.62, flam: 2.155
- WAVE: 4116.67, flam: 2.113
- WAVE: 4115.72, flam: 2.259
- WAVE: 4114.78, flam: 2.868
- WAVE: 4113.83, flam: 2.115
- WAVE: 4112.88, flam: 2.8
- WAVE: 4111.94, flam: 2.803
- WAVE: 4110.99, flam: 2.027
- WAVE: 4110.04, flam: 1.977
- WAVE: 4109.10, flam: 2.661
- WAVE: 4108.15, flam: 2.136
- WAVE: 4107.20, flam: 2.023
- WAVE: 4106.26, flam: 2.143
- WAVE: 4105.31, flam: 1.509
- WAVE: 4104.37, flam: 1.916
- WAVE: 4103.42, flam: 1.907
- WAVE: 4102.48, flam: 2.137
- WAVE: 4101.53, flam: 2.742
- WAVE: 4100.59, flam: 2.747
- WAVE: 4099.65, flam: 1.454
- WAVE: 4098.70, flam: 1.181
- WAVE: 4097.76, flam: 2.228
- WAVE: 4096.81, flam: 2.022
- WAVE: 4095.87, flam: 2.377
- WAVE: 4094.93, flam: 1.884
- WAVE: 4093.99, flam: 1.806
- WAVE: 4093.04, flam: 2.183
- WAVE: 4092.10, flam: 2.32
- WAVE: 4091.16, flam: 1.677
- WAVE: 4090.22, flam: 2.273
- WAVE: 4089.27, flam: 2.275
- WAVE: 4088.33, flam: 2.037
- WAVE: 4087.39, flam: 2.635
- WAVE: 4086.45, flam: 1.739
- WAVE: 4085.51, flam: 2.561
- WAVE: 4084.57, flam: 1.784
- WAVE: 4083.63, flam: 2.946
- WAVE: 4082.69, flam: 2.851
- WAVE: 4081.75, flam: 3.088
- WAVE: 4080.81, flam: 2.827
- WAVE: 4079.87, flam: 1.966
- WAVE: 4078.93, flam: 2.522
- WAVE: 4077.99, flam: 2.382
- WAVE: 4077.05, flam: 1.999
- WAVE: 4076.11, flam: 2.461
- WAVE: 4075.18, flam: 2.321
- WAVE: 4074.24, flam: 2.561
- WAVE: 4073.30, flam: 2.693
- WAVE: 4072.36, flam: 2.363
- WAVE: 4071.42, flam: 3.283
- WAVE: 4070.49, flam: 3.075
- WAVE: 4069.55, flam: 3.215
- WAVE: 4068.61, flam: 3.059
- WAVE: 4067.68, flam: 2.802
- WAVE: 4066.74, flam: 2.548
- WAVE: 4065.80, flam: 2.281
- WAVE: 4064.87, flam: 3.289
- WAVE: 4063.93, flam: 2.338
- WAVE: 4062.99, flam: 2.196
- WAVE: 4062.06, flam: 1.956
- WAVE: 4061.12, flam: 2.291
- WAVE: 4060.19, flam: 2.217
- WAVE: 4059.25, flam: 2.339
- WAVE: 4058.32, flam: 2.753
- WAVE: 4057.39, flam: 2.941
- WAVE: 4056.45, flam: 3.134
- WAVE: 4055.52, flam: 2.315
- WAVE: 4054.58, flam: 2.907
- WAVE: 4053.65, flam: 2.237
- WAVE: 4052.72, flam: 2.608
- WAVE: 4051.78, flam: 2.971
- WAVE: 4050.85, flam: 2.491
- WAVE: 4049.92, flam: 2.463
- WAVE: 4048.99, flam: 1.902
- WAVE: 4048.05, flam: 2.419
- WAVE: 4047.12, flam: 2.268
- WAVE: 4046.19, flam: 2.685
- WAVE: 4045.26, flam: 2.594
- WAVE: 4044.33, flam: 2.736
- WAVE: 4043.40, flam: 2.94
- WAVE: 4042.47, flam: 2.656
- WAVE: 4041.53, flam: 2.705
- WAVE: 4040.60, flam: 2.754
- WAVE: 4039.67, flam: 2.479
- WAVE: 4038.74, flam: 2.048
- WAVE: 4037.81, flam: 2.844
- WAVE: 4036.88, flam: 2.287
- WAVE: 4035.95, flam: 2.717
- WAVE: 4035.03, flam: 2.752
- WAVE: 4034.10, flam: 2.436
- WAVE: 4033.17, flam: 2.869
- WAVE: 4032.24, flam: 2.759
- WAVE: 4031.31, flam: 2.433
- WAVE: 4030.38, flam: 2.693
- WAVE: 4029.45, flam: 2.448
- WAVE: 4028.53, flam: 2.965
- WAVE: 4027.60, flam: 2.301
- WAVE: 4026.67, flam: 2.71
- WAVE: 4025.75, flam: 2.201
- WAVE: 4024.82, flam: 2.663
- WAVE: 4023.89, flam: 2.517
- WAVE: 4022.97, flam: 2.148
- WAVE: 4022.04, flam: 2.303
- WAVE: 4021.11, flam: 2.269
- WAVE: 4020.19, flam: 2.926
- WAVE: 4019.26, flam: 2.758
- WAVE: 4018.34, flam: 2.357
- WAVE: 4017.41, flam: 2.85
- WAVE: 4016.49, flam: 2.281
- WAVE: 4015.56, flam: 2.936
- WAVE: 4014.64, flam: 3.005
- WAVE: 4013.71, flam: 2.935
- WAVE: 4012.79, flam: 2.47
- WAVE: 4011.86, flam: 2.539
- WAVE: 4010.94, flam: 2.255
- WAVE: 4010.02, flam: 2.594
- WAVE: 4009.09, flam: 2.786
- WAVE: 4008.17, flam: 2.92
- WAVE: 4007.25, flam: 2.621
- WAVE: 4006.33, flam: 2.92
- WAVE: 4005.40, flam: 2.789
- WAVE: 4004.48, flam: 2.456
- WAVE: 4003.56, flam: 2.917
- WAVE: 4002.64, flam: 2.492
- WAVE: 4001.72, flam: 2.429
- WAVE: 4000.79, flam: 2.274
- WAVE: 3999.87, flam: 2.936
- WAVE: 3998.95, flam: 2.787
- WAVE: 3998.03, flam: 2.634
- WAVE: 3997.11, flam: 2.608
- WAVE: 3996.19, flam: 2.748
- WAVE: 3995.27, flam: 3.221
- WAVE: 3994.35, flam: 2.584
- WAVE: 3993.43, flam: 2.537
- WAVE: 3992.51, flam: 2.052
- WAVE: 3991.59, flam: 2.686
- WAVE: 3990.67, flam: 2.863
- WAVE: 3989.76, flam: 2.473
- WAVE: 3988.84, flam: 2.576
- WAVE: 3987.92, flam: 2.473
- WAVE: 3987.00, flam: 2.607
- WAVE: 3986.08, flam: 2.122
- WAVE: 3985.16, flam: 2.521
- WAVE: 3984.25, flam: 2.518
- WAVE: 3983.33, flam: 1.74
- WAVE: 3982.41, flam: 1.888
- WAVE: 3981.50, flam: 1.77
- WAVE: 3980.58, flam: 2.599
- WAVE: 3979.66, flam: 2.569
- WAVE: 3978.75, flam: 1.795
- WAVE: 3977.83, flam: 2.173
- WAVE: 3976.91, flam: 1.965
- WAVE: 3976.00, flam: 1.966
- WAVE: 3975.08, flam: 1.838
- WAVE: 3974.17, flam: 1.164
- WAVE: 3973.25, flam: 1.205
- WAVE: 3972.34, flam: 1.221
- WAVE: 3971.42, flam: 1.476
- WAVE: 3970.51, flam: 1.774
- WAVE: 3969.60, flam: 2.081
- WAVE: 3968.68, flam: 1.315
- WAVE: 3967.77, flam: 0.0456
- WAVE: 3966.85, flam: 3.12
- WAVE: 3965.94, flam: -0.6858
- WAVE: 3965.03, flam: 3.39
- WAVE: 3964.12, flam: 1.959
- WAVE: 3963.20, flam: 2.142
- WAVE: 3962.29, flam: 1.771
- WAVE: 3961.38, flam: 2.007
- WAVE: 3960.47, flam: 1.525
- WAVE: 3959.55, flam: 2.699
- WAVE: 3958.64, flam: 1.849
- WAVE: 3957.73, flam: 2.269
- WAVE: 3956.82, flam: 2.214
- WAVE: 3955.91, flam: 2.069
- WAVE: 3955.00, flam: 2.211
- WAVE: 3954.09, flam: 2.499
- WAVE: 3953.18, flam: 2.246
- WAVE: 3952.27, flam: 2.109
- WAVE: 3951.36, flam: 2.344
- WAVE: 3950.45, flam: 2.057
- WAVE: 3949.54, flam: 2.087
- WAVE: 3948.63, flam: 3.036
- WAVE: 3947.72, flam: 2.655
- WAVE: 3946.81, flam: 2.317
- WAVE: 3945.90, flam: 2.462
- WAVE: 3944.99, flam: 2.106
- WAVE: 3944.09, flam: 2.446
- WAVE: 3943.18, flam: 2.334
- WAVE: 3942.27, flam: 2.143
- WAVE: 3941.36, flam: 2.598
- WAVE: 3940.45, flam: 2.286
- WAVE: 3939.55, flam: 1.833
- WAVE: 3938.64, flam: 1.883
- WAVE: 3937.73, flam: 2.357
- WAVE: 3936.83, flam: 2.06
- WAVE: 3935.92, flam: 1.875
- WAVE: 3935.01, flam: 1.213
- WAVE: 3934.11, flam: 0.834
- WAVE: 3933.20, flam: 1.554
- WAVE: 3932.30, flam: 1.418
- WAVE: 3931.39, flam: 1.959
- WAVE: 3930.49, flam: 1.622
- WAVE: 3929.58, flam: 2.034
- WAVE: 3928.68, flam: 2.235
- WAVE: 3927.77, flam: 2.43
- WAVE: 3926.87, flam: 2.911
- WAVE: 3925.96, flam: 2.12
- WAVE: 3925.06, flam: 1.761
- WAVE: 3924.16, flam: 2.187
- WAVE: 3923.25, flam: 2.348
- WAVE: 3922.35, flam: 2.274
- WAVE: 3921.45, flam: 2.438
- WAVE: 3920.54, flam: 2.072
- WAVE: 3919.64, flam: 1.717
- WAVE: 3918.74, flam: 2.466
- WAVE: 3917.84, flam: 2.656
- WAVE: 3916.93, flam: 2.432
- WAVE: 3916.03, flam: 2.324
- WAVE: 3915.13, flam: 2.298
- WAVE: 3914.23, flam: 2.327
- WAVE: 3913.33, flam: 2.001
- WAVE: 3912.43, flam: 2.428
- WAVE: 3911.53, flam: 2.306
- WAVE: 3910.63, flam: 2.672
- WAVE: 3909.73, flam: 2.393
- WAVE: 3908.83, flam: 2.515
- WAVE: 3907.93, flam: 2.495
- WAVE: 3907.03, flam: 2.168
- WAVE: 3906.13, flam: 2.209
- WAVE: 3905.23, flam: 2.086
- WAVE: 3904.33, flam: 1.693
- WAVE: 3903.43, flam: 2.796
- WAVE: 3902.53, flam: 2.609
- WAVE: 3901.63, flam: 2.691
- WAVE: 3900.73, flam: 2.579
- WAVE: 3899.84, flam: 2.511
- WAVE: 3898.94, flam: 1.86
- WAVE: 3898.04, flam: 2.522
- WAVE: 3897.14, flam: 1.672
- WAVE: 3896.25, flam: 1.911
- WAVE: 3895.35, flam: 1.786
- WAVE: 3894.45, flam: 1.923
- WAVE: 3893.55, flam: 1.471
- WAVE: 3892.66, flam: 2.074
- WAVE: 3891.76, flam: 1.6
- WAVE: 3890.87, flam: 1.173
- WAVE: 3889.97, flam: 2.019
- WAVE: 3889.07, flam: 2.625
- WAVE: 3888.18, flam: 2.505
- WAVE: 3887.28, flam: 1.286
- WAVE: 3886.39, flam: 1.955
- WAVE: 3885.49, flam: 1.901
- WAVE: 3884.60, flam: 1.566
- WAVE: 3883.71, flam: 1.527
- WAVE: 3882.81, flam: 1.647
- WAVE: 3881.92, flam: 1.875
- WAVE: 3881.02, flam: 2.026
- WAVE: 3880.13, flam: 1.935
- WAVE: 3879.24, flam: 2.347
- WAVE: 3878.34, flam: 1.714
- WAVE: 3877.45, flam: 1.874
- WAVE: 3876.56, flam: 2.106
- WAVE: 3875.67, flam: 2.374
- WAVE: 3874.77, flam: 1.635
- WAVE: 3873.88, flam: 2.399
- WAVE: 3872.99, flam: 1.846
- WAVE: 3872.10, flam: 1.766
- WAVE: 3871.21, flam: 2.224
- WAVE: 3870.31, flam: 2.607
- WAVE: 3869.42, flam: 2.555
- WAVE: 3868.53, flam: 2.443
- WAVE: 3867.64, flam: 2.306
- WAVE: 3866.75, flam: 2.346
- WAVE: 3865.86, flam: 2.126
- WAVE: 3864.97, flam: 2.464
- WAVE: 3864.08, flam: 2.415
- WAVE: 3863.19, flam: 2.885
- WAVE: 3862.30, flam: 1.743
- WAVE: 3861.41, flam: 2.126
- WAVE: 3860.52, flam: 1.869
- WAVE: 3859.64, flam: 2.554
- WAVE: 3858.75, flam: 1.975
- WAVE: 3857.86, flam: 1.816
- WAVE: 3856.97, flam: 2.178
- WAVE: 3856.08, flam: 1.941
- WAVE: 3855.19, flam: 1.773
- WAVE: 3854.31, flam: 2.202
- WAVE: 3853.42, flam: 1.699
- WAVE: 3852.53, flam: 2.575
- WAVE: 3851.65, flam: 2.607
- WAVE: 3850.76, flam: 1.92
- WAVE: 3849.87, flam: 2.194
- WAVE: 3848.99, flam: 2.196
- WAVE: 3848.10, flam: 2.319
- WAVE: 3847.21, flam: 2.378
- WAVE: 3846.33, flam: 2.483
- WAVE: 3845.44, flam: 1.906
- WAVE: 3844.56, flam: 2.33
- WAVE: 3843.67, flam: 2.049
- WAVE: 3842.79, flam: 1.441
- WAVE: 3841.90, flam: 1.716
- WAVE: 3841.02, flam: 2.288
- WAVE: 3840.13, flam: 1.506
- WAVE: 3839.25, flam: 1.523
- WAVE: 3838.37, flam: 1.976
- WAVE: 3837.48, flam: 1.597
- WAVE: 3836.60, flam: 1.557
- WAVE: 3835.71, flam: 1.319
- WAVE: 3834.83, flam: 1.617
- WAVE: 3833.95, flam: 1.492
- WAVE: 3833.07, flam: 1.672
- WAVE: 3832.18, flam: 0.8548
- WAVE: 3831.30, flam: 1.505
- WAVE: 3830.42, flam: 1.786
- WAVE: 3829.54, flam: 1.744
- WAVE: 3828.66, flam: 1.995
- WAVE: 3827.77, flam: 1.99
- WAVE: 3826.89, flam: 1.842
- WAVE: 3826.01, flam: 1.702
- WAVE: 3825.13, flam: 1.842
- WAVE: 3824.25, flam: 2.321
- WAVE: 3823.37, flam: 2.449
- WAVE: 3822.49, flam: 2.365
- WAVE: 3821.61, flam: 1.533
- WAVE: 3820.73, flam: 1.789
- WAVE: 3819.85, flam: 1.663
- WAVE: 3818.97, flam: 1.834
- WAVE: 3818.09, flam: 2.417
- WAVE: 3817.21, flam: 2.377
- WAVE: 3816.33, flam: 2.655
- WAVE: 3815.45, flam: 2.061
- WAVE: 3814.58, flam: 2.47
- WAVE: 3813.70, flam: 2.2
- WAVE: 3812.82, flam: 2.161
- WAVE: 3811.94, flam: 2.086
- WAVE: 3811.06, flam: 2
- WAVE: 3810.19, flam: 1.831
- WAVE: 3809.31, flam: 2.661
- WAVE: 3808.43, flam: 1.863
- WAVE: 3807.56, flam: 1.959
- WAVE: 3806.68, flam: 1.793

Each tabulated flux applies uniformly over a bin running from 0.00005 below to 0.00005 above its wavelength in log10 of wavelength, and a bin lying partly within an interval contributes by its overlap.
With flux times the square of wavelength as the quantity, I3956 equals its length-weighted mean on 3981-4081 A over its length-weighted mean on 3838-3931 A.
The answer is 1.30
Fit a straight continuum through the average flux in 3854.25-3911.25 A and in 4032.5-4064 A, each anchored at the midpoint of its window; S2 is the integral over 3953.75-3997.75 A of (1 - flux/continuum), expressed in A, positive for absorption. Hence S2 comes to 4.95 A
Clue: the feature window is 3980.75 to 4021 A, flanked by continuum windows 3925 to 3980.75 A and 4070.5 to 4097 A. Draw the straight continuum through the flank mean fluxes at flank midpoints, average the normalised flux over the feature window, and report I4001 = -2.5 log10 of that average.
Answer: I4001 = -0.21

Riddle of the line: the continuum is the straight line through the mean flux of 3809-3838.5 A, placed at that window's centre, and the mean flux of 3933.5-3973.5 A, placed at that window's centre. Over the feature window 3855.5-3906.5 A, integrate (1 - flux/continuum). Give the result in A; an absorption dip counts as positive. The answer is -3.4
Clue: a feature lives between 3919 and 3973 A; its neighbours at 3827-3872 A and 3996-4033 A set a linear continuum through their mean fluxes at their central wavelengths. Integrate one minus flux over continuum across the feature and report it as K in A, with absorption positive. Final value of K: 7.8 A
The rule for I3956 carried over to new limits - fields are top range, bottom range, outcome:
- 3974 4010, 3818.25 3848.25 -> 1.45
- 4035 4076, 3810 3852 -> 1.50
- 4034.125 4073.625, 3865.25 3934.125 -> 1.33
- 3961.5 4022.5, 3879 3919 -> 1.14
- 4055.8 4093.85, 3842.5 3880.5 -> 1.29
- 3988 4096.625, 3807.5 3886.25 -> 1.40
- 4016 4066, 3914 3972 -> 1.29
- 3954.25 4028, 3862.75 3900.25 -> 1.19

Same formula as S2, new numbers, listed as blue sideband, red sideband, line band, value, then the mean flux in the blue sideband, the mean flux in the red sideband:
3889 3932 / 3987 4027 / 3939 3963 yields 1.34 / 2.19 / 2.62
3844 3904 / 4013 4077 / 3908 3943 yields 1.78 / 2.11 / 2.59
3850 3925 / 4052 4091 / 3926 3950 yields 1.57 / 2.14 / 2.53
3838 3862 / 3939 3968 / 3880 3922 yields -0.48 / 2.06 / 2.14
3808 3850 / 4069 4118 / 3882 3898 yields 1.64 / 1.95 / 2.31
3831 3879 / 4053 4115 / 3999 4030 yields -4.62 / 2.02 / 2.38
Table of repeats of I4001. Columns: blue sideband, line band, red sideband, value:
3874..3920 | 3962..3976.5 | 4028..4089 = 0.39 mag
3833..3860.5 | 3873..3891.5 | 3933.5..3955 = 0.06 mag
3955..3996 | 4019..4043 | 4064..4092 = -0.11 mag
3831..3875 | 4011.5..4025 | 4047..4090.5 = -0.08 mag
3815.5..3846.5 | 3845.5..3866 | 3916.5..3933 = -0.13 mag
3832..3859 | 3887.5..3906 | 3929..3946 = -0.09 mag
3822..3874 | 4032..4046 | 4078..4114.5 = -0.21 mag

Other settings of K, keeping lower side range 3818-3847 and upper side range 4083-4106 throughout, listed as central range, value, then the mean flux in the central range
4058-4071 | -3.3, 2.6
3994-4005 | -3.7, 2.68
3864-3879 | -2.6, 2.18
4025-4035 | -2.7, 2.59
